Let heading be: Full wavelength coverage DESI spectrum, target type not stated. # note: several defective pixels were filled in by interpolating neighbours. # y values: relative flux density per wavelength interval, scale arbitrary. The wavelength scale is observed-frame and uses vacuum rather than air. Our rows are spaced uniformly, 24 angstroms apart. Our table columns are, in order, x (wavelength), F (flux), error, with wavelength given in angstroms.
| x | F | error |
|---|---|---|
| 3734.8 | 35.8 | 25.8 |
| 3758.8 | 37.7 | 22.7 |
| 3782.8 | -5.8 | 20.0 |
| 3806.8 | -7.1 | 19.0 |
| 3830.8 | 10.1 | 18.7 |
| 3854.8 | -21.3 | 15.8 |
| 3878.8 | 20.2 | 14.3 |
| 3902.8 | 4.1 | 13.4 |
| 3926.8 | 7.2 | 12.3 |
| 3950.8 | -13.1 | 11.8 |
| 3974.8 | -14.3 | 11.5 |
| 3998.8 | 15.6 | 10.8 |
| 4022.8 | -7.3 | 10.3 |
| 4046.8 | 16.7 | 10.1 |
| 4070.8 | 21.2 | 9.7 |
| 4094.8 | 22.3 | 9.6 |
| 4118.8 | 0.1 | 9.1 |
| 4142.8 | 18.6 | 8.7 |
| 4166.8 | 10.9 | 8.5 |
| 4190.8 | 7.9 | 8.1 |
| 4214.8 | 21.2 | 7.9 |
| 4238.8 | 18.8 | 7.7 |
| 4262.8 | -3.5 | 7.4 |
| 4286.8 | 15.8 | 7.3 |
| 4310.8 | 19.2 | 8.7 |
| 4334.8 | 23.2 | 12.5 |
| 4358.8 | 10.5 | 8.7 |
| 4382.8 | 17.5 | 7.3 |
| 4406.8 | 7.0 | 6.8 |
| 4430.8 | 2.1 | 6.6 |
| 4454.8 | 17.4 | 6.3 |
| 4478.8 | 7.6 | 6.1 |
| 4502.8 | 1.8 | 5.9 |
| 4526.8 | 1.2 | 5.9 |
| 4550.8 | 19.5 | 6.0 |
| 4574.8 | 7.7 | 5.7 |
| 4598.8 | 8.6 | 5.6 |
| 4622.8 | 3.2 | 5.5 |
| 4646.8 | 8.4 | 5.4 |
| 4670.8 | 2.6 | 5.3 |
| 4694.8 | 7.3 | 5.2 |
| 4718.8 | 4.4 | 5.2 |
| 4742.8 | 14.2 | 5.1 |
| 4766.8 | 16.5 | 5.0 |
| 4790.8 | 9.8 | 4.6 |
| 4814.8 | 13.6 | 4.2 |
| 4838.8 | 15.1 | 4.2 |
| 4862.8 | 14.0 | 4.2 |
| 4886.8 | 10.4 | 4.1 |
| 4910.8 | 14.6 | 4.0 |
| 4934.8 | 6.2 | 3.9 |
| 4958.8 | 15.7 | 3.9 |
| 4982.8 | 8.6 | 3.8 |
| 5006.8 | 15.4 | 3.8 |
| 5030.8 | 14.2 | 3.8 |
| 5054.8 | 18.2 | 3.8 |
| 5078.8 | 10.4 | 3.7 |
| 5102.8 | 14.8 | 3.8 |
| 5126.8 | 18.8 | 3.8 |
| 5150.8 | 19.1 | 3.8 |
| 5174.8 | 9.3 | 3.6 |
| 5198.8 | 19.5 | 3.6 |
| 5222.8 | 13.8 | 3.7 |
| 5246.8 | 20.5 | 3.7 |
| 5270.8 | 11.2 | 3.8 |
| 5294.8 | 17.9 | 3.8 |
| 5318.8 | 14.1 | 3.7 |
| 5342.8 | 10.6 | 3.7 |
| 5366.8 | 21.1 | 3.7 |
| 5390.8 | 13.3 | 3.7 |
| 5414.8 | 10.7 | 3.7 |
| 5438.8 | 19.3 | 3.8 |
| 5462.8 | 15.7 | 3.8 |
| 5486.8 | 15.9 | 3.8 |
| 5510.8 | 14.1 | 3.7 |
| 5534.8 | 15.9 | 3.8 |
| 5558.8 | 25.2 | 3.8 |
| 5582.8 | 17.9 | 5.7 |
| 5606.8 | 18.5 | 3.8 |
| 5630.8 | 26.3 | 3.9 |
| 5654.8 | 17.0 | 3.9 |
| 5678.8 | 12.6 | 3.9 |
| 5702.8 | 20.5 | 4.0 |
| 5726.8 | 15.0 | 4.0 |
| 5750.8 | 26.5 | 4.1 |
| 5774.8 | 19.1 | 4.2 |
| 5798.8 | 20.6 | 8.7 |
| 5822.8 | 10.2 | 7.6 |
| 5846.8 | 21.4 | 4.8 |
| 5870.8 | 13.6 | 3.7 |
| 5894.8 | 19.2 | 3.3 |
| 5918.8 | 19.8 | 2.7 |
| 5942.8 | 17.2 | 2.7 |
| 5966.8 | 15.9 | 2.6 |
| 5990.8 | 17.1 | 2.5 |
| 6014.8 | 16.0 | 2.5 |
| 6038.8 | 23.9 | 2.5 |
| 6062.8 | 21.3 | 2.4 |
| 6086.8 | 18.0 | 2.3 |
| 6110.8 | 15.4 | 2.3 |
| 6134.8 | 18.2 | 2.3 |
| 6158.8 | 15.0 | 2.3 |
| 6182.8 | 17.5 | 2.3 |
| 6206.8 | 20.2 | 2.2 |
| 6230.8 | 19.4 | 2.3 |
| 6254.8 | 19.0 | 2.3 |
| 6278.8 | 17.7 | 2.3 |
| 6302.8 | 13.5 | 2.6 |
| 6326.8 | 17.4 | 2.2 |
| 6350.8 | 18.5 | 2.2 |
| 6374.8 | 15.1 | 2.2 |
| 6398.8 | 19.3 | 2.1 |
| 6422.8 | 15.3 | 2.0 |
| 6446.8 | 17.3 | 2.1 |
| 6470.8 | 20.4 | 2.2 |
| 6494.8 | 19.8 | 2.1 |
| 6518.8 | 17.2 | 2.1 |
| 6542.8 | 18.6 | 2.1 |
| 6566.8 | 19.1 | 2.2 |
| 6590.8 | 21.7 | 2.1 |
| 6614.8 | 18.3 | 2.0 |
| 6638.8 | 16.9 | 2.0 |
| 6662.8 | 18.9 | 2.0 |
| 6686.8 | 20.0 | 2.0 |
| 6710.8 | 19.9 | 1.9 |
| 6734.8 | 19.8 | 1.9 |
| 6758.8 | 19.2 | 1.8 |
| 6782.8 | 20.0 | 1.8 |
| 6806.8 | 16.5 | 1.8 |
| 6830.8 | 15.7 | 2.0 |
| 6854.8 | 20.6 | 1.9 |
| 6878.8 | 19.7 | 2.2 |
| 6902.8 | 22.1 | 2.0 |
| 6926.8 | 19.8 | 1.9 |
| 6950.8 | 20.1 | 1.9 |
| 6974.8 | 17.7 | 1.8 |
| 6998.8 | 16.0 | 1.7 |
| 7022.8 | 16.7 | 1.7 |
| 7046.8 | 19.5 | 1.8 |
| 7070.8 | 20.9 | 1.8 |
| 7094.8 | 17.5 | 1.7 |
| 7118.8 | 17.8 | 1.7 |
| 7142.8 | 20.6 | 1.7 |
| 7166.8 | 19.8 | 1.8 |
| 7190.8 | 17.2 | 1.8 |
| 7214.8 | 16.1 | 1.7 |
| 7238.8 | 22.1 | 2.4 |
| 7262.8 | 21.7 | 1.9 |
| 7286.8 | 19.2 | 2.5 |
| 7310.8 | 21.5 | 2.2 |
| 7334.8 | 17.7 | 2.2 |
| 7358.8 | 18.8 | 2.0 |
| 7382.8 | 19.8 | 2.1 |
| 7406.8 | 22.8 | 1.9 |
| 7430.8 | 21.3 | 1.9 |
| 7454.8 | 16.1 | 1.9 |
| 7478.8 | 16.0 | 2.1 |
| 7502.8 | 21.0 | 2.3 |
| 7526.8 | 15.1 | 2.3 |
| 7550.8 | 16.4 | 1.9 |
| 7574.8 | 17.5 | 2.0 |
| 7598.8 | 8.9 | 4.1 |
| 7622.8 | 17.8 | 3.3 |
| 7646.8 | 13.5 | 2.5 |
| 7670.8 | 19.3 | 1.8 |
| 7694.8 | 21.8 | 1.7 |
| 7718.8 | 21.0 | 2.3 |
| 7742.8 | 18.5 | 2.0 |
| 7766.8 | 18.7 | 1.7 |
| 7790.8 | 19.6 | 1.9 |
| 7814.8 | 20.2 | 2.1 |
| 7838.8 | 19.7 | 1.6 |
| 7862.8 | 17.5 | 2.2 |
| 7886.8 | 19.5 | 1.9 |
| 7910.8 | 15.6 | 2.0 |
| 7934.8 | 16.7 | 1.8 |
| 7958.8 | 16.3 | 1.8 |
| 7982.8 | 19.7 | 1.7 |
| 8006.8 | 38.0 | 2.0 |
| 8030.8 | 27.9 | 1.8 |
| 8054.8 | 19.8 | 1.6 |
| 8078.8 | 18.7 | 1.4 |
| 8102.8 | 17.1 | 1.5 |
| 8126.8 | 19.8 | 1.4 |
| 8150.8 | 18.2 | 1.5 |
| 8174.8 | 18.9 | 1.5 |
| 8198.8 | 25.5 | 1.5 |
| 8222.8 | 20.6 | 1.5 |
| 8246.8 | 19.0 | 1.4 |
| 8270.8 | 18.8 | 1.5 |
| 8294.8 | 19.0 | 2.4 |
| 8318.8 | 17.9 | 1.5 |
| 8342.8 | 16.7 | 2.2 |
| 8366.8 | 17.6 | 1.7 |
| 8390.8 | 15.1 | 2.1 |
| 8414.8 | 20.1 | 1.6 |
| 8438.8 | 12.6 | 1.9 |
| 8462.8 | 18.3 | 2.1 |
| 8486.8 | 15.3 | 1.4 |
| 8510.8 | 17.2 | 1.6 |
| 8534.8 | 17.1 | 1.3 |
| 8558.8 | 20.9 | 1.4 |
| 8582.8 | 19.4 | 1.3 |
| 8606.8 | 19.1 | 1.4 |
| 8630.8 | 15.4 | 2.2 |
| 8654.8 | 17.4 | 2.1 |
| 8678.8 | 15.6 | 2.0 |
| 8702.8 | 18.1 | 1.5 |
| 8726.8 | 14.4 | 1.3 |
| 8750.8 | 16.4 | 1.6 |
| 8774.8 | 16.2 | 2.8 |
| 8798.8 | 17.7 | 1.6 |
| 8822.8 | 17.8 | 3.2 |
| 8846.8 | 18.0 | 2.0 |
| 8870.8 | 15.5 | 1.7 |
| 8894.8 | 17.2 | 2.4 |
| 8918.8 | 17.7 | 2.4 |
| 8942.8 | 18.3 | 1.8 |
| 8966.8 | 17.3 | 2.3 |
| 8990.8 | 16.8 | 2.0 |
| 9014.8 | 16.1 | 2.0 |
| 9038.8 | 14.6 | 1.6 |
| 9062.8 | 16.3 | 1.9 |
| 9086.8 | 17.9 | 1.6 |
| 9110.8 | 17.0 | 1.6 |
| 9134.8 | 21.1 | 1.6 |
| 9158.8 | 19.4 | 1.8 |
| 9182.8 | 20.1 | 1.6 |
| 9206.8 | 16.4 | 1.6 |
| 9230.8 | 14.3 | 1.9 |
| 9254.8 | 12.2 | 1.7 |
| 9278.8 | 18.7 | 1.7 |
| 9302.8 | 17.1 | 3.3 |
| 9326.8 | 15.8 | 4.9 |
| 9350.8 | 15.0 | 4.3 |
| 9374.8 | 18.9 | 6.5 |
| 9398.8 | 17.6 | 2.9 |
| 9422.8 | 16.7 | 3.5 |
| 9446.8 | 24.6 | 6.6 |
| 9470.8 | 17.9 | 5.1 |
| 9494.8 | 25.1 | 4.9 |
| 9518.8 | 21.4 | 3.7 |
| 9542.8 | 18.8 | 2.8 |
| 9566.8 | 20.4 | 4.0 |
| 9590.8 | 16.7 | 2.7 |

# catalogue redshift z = 0.22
